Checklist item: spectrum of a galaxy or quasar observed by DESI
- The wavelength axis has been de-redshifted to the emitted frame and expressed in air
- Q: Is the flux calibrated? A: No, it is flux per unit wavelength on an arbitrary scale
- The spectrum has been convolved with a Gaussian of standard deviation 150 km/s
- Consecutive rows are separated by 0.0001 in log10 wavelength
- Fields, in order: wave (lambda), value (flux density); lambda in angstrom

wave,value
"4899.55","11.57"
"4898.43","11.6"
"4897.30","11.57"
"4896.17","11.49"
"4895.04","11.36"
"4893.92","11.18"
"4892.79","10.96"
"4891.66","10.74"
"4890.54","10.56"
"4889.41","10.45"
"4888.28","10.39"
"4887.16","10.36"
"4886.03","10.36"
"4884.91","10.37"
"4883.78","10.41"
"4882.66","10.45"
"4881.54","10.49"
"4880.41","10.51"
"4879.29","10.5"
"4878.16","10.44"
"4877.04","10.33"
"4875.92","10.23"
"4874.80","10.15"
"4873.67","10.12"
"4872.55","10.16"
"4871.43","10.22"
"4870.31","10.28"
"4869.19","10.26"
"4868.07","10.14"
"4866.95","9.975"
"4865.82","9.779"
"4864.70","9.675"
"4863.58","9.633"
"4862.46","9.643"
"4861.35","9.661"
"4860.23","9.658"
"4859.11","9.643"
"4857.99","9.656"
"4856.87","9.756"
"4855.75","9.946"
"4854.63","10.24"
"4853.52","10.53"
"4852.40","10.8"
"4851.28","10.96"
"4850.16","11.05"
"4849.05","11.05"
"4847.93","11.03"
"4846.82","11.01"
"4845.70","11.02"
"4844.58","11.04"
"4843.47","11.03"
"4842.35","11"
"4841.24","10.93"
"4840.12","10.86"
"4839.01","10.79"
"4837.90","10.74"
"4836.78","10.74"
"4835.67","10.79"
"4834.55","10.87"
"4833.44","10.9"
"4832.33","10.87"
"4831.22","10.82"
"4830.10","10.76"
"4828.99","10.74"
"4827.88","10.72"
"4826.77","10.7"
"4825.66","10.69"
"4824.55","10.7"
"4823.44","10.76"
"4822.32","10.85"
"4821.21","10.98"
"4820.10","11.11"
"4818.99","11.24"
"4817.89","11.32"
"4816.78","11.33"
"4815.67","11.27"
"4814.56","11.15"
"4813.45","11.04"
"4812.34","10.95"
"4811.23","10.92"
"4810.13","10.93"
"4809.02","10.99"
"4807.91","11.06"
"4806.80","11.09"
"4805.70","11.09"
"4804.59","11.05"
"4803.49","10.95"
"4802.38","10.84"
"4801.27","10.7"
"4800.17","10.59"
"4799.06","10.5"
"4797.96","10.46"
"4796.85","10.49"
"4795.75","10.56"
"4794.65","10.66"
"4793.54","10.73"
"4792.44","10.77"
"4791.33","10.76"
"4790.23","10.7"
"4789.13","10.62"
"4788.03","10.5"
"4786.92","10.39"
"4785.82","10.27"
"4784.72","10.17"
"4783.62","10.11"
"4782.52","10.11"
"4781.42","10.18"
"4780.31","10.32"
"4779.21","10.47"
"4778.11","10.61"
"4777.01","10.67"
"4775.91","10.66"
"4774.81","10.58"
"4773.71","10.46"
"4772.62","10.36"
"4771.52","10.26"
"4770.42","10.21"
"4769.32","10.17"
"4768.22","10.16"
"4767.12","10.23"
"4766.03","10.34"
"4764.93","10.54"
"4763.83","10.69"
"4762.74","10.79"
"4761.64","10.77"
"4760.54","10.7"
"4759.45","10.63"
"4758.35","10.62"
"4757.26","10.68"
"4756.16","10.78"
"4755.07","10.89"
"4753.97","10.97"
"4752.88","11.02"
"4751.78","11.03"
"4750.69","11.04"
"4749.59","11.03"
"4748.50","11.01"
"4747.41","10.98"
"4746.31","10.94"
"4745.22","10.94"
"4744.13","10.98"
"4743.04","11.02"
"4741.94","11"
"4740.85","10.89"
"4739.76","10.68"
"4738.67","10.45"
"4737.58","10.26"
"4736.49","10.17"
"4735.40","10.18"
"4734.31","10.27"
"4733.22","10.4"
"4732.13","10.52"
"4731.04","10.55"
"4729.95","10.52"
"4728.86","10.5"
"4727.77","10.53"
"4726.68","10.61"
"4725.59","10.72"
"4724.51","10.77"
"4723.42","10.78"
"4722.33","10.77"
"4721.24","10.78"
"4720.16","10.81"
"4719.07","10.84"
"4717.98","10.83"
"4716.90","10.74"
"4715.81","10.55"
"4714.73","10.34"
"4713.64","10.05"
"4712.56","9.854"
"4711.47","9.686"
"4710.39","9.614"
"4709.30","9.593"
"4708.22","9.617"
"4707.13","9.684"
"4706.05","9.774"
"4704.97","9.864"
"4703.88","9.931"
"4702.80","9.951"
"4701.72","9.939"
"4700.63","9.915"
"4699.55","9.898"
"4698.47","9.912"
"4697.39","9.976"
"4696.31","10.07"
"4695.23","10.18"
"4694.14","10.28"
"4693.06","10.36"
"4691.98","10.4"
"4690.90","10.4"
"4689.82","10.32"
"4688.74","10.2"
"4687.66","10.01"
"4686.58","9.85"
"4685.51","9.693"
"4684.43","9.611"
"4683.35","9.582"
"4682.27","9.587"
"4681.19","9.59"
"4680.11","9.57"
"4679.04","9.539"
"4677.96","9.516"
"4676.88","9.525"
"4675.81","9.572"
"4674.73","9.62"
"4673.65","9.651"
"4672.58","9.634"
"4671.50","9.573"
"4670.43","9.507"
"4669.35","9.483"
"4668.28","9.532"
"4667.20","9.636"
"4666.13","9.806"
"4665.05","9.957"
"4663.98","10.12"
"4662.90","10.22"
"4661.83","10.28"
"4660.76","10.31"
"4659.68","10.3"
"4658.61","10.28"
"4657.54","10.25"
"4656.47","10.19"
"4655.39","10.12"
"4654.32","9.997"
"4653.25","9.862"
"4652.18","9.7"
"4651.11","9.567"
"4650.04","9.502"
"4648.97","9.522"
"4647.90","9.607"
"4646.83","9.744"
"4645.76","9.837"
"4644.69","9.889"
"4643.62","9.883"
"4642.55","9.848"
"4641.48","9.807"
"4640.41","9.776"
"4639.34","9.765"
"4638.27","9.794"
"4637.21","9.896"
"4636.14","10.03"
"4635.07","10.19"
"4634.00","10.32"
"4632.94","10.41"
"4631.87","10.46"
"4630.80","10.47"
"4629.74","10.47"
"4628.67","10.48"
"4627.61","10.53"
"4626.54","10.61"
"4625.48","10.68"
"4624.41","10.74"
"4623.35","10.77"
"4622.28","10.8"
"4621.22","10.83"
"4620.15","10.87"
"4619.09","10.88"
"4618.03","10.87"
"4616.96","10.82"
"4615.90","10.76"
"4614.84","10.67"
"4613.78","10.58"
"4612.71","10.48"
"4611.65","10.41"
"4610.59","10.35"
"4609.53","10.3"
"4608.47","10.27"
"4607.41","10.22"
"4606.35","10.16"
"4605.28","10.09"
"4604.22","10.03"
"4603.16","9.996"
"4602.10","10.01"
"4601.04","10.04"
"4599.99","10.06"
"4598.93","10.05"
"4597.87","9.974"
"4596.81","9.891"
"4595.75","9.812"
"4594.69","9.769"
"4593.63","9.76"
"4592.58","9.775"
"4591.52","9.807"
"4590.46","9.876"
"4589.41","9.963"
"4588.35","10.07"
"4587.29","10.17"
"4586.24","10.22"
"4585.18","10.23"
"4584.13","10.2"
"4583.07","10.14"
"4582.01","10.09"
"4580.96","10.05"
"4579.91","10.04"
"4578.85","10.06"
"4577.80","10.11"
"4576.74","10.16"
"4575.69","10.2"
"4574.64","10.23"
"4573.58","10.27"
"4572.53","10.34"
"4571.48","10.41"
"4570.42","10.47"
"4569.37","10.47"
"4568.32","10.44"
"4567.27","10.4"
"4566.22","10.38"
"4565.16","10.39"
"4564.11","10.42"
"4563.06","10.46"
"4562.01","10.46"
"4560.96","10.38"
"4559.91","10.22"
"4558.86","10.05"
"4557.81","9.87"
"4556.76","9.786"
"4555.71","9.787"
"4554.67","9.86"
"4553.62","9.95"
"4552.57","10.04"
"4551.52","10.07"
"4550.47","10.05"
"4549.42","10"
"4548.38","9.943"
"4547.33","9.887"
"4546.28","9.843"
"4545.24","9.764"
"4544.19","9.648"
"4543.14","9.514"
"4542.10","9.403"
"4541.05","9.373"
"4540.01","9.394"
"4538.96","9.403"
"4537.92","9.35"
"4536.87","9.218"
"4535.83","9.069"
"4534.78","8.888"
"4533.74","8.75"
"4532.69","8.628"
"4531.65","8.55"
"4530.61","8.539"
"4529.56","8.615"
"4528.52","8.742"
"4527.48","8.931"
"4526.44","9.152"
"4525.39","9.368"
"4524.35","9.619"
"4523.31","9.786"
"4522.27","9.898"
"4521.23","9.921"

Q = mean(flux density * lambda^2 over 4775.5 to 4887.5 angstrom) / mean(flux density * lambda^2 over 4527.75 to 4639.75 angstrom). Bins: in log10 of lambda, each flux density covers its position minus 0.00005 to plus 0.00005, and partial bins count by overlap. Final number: 1.2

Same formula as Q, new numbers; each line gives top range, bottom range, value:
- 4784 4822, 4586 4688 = 1.16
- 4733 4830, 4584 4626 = 1.12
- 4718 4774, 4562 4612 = 1.12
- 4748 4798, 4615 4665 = 1.09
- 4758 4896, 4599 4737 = 1.12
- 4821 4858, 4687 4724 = 1.12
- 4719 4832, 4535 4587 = 1.17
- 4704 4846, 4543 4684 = 1.13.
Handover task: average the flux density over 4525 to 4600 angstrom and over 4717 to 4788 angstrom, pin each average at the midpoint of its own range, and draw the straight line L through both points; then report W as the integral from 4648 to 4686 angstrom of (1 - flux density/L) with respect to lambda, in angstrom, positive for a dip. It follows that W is 1.8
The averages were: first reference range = 9.83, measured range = 9.78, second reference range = 10.6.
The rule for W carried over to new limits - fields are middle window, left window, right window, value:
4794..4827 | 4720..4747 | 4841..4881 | -1.4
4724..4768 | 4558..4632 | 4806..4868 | -0.6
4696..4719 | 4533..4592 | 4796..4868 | 0.8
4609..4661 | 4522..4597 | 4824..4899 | -1.3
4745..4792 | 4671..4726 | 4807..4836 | -0.2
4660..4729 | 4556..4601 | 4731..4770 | 3.1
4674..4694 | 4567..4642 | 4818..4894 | 1.0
